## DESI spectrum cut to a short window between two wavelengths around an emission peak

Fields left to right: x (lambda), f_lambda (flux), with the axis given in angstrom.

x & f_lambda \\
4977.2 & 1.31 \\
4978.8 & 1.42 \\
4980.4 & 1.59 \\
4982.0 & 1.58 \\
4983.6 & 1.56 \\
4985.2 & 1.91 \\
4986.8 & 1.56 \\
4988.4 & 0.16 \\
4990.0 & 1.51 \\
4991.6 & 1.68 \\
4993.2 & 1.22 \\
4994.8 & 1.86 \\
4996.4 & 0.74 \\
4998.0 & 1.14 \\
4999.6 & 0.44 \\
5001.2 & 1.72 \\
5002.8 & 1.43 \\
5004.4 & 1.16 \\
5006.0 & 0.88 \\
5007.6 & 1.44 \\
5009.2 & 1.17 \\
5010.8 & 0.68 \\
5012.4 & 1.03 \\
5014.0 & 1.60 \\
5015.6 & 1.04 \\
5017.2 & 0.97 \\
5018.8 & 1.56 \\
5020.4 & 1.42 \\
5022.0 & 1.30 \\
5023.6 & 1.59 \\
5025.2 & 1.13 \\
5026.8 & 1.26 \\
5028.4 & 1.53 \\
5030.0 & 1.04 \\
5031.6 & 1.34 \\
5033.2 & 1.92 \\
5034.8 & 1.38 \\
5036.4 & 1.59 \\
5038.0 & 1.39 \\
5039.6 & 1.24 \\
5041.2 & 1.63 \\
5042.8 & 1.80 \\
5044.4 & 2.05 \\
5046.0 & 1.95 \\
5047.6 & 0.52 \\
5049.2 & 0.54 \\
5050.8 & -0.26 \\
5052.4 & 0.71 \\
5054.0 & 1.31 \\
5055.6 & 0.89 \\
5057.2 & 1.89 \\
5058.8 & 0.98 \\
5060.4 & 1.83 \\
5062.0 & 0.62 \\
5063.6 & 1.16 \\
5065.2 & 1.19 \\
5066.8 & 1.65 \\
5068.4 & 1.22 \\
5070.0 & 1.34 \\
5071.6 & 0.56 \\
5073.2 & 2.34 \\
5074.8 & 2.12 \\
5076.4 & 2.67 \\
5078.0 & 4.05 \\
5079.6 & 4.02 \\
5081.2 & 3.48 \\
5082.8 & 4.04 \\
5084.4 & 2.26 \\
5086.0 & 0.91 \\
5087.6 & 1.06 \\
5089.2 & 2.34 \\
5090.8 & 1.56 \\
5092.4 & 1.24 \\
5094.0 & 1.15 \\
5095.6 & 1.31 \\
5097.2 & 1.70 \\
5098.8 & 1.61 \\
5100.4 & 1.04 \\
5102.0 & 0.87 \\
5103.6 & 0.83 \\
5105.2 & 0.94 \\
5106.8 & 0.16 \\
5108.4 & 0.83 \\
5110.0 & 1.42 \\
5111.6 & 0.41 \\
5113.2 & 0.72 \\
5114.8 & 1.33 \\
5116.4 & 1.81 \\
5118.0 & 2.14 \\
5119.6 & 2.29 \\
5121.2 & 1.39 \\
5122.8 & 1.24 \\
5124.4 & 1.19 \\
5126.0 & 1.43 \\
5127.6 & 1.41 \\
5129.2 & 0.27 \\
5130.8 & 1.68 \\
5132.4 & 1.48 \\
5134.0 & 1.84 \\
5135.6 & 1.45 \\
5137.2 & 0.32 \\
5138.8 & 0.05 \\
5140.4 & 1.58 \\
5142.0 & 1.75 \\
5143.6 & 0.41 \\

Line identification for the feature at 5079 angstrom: [O II]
